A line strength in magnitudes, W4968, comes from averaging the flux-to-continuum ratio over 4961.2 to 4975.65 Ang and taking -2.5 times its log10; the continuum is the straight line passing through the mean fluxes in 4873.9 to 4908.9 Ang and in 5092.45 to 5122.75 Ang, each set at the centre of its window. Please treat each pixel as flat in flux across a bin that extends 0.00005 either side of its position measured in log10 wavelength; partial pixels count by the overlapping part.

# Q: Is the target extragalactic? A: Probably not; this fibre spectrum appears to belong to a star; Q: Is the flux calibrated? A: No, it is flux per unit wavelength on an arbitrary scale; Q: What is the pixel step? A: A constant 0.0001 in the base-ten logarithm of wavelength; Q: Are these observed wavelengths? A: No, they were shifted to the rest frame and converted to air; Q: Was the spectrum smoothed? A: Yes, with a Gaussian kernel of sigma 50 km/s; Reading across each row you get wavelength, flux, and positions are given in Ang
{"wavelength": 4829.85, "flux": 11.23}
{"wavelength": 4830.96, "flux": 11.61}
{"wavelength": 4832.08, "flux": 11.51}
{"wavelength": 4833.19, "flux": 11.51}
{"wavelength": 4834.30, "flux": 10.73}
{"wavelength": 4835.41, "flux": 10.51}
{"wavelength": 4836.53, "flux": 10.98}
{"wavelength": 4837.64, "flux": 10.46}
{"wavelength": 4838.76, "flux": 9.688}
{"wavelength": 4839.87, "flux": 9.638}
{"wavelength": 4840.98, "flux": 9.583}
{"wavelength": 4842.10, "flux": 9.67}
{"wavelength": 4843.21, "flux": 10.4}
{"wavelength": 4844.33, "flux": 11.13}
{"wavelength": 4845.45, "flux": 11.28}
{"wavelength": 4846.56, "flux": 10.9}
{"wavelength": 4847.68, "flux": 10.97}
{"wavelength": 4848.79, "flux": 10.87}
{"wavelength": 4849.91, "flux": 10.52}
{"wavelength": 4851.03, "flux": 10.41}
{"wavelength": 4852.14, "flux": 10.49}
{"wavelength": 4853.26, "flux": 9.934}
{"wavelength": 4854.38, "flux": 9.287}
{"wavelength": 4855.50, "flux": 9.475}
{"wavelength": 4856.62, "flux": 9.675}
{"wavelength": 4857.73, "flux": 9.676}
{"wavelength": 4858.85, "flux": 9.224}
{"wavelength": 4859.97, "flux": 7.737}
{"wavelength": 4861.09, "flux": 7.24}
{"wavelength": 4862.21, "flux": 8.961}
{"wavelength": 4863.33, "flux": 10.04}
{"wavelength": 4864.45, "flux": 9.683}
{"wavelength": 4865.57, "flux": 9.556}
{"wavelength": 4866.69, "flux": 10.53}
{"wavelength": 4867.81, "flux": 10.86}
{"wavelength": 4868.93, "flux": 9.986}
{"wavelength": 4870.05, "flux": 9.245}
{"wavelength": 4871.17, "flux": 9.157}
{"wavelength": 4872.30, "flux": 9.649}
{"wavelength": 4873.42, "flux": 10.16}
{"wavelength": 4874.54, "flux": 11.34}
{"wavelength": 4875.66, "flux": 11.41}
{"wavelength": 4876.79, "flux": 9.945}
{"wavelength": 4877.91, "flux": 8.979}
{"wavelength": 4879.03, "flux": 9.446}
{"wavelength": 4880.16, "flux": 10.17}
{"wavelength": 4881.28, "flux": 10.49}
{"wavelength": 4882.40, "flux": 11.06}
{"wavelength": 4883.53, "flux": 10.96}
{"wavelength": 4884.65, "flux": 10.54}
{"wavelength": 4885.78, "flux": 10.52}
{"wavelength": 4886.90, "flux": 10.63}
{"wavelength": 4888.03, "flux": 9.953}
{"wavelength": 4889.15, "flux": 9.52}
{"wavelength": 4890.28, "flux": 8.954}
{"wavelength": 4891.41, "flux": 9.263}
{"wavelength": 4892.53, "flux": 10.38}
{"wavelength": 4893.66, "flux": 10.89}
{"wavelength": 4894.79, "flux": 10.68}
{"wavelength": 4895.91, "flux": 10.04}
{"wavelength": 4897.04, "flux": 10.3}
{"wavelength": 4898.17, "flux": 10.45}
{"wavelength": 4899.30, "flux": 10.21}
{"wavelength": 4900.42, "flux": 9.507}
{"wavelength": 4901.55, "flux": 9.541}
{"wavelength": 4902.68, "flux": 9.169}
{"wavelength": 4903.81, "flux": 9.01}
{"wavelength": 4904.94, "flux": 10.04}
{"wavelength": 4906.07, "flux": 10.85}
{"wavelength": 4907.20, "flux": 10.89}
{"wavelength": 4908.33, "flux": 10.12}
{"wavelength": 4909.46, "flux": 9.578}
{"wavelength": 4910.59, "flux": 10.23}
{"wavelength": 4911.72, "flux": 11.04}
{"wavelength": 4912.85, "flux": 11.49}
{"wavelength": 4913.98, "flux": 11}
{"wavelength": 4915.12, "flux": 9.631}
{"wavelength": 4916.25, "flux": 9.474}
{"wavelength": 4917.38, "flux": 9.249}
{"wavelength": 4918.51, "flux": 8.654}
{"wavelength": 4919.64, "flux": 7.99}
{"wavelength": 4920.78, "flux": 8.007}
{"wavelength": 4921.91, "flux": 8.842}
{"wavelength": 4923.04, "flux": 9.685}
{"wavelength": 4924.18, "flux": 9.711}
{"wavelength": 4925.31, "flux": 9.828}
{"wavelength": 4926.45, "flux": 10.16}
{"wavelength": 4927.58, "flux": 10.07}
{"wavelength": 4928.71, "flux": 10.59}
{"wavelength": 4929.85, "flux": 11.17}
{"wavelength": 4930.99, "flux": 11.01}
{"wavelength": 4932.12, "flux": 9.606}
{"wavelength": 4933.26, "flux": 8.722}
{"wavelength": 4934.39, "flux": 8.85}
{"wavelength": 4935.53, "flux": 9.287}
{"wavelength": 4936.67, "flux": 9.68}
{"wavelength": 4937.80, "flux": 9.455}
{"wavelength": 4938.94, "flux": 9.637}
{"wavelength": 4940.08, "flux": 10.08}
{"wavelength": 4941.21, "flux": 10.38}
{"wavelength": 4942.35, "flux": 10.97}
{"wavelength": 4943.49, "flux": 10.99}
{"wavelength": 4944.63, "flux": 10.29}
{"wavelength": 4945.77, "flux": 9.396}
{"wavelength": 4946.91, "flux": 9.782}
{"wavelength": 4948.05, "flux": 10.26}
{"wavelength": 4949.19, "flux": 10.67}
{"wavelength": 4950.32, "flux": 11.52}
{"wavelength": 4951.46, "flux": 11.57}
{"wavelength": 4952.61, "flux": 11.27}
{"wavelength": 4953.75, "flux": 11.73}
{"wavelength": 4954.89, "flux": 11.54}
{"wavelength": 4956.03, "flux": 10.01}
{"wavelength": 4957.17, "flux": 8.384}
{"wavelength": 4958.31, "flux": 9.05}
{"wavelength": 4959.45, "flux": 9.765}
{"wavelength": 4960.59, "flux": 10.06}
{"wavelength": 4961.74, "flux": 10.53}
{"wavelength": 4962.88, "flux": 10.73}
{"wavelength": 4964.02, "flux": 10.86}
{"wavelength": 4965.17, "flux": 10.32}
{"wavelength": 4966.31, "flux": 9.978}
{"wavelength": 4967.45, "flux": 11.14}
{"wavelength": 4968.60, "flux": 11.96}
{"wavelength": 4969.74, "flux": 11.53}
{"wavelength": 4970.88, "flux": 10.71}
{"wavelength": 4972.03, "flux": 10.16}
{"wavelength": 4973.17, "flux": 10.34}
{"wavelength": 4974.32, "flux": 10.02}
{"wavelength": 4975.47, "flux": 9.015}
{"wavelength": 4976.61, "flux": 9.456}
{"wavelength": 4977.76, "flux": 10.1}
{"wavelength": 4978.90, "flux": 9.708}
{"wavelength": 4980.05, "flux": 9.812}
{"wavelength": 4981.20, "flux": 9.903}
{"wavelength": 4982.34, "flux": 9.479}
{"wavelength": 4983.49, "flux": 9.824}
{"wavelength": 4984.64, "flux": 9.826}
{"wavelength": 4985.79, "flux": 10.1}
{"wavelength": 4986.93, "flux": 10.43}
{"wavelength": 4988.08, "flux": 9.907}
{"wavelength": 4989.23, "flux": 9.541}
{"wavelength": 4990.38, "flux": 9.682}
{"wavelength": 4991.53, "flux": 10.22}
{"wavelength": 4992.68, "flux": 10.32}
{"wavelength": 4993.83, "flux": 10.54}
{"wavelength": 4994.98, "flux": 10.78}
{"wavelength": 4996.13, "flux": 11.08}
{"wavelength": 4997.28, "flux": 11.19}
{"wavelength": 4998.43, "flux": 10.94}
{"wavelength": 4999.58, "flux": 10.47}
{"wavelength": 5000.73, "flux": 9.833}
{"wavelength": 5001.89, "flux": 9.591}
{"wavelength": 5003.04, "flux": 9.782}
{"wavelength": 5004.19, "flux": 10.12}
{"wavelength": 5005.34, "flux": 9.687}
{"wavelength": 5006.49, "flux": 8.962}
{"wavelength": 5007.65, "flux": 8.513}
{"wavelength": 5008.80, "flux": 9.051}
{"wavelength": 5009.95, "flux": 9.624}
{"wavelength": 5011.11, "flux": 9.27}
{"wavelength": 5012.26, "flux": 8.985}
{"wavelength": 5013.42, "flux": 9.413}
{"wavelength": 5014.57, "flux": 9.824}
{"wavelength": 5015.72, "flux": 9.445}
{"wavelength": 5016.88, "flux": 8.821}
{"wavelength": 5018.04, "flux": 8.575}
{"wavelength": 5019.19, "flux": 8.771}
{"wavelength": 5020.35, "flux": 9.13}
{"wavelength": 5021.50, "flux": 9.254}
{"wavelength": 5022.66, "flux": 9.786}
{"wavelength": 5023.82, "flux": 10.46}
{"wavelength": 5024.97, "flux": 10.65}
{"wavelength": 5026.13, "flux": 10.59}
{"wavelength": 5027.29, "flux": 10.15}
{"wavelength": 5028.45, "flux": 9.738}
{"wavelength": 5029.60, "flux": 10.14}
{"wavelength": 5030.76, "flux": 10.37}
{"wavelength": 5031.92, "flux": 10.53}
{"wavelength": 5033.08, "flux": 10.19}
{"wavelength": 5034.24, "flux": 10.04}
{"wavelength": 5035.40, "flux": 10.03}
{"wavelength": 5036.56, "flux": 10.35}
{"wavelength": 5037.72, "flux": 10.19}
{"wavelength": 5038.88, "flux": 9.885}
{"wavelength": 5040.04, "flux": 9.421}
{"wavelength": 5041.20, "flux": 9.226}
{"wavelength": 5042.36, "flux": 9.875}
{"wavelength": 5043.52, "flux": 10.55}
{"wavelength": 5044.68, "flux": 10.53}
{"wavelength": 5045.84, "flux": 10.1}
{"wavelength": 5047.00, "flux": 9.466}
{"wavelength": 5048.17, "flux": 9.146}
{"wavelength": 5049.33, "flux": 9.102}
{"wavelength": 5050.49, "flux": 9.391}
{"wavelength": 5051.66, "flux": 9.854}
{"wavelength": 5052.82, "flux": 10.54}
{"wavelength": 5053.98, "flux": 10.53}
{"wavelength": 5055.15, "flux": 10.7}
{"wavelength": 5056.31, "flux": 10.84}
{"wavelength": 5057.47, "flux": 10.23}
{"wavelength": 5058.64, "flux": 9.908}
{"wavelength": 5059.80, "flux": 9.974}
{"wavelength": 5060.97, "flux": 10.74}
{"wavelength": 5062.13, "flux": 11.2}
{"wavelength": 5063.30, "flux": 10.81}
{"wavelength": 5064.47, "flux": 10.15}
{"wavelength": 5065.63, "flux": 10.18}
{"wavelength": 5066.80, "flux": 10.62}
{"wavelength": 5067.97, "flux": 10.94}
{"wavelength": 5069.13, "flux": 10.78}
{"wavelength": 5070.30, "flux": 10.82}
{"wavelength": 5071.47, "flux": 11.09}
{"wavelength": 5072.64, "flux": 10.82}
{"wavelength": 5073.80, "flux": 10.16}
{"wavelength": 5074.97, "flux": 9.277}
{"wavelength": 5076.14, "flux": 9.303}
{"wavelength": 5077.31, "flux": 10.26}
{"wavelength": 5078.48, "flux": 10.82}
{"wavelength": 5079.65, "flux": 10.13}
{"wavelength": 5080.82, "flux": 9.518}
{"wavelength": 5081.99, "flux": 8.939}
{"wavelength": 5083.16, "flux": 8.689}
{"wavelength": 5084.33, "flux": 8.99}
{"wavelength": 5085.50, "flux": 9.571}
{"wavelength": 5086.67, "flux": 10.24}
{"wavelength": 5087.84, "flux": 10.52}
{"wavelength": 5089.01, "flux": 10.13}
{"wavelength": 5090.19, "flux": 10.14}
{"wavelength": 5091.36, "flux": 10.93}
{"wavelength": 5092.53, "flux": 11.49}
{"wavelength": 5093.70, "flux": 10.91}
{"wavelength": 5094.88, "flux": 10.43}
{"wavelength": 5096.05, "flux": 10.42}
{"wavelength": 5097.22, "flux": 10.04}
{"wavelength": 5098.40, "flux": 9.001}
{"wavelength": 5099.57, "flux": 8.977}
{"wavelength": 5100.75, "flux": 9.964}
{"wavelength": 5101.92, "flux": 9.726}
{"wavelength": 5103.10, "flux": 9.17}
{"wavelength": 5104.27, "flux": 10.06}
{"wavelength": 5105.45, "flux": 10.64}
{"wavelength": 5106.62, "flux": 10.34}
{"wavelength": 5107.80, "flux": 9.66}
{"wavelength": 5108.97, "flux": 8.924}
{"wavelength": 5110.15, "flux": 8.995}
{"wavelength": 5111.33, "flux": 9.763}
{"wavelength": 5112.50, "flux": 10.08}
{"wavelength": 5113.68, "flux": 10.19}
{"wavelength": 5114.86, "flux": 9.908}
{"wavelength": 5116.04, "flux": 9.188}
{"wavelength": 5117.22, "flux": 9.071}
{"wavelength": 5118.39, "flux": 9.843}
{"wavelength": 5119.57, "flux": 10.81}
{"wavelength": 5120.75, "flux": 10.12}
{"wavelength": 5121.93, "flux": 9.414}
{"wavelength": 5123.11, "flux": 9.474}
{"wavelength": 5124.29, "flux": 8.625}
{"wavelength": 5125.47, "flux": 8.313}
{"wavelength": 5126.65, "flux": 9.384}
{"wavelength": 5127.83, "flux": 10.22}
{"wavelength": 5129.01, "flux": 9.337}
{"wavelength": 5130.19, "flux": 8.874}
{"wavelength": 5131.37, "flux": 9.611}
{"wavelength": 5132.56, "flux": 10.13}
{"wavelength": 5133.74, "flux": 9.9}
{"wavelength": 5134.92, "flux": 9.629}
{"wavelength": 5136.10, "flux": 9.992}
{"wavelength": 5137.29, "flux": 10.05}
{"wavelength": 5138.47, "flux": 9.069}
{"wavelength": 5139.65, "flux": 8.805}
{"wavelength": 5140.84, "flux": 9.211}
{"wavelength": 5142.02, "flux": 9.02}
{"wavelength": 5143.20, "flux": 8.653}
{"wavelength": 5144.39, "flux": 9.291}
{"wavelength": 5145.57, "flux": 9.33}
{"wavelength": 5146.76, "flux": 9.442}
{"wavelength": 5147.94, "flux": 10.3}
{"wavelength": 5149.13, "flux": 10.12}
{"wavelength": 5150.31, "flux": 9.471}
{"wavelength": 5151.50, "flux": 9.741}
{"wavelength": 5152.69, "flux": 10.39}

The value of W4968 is -0.06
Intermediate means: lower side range 10.2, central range 10.6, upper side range 9.86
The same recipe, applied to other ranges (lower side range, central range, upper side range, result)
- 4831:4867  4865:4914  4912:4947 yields -0.024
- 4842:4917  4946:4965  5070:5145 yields -0.053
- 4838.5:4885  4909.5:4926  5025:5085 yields 0.045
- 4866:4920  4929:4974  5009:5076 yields -0.031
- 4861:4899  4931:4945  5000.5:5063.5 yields 0.012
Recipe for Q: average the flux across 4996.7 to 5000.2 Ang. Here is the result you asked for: 10.9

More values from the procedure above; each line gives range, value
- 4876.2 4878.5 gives 9.48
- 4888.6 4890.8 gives 9.22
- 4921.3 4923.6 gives 9.26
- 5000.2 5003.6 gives 9.72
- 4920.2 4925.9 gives 9.2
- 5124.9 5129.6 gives 9.32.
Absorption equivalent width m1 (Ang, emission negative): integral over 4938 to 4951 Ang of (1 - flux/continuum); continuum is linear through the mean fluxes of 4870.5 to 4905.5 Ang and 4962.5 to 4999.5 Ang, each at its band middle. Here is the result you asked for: -0.2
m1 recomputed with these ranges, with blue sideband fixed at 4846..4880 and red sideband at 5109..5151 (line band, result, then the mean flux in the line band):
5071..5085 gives -0.3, 9.82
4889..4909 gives -0.4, 10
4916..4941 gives 0.6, 9.55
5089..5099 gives -0.9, 10.4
